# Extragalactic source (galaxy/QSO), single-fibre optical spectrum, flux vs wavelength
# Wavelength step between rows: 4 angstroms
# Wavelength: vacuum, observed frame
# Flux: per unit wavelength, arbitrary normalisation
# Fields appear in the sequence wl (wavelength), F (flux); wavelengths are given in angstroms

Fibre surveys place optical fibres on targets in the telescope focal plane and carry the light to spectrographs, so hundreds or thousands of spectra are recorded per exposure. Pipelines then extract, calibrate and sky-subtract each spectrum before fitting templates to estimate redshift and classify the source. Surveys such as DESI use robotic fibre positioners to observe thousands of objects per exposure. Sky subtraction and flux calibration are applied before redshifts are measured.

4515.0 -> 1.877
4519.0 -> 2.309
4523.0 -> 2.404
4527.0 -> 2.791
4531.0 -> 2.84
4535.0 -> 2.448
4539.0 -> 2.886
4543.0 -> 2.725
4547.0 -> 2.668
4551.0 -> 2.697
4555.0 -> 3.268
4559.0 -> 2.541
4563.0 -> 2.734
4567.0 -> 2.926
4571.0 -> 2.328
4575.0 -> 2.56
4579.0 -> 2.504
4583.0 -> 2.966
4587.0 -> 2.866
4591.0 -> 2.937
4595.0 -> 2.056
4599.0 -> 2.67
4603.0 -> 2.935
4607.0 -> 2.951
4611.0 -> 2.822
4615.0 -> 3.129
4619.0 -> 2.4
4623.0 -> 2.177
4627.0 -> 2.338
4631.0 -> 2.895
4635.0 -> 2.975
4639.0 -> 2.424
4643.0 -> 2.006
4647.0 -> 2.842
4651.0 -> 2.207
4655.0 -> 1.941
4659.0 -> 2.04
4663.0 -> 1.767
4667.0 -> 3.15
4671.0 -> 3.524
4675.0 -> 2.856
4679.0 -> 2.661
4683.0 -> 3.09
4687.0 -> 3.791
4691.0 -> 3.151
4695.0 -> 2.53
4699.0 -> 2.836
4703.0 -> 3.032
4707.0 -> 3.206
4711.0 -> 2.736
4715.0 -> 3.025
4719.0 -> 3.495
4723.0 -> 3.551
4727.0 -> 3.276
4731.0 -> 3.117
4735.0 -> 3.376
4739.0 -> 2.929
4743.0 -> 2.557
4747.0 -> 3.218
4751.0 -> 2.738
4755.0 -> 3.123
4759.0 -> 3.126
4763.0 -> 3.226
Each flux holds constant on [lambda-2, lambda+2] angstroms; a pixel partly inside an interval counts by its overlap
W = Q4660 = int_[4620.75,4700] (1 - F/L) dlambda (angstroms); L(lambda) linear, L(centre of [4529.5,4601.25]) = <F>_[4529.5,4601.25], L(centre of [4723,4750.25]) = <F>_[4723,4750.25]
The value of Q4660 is 7.3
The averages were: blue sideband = 2.7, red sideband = 3.1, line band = 2.66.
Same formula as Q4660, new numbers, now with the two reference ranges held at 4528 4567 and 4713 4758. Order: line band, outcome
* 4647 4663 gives 4.57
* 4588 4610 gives 1.10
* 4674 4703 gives 0.40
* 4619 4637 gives 2.14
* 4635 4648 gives 2.07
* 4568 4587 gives 1.26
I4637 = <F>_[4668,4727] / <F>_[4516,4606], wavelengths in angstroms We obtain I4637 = 1.16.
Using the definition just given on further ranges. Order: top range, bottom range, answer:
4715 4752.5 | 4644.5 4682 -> 1.23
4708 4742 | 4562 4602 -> 1.19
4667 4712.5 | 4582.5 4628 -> 1.13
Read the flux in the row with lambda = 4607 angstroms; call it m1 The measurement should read 2.951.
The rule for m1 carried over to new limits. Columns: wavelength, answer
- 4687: 3.791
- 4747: 3.218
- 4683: 3.09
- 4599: 2.67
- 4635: 2.975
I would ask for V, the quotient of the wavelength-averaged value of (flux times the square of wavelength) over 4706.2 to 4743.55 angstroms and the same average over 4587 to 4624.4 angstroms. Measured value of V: 1.2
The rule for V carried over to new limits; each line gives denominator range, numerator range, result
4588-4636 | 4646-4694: 1.05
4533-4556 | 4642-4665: 0.81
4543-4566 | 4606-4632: 0.98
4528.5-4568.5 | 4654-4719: 1.10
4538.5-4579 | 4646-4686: 1.02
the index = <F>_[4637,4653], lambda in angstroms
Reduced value 2.37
